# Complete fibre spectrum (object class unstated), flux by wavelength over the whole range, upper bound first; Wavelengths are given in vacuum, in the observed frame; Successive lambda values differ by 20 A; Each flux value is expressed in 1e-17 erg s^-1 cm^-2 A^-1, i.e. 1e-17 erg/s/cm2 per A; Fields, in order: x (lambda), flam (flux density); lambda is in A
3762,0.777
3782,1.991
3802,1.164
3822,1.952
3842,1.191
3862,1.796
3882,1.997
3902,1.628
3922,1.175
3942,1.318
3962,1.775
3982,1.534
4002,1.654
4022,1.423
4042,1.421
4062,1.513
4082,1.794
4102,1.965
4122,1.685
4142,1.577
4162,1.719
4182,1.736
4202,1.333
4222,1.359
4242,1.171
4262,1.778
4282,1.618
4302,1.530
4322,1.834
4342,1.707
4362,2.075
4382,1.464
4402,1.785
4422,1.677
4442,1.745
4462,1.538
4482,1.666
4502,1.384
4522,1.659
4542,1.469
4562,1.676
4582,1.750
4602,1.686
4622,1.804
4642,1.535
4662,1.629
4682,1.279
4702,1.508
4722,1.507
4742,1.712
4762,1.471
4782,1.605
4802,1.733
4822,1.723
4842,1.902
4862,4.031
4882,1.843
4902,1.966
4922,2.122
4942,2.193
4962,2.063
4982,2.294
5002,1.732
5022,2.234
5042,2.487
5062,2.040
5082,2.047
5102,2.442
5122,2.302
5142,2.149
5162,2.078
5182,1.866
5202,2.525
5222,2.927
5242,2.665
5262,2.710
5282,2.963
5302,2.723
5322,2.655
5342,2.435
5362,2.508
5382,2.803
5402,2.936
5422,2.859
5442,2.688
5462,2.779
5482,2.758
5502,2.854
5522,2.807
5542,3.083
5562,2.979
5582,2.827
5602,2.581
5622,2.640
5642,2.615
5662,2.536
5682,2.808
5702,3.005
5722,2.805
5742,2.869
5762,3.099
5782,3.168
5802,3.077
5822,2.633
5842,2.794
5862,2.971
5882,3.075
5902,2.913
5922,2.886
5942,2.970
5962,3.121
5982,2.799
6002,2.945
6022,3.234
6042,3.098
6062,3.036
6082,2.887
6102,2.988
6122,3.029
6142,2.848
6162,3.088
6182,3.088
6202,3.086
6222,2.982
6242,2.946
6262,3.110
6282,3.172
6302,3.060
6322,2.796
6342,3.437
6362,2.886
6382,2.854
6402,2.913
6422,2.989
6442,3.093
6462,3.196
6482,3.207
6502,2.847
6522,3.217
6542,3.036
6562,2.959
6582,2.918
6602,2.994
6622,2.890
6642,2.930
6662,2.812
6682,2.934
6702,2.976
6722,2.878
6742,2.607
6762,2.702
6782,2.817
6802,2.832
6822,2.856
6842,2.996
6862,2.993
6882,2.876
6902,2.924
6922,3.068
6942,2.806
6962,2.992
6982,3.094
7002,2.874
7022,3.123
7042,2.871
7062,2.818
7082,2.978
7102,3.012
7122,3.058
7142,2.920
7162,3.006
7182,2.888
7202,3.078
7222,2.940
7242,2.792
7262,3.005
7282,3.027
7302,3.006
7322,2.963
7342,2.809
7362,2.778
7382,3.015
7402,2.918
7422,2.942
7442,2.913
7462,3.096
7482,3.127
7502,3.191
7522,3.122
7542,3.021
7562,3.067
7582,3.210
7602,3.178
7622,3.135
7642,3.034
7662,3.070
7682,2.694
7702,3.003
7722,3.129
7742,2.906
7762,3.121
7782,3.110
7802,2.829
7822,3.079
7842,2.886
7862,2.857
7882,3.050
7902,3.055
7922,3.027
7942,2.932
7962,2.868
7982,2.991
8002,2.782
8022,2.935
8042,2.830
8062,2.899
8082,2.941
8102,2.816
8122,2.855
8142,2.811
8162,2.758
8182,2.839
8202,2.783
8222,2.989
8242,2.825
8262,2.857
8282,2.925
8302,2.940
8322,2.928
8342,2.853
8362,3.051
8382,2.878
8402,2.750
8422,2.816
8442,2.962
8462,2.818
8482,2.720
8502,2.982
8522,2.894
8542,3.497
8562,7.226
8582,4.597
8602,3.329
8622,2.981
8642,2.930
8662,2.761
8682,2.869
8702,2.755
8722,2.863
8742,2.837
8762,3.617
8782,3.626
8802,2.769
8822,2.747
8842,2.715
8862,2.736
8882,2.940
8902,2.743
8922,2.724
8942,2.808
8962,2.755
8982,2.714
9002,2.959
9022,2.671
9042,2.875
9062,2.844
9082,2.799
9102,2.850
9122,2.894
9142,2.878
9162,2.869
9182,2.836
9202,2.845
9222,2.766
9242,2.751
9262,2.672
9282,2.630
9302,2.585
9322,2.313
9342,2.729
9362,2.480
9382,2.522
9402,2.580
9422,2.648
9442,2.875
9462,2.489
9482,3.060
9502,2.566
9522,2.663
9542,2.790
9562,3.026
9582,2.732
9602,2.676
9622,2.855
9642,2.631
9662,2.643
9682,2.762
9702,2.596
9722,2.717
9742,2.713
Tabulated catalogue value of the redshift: 0.304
